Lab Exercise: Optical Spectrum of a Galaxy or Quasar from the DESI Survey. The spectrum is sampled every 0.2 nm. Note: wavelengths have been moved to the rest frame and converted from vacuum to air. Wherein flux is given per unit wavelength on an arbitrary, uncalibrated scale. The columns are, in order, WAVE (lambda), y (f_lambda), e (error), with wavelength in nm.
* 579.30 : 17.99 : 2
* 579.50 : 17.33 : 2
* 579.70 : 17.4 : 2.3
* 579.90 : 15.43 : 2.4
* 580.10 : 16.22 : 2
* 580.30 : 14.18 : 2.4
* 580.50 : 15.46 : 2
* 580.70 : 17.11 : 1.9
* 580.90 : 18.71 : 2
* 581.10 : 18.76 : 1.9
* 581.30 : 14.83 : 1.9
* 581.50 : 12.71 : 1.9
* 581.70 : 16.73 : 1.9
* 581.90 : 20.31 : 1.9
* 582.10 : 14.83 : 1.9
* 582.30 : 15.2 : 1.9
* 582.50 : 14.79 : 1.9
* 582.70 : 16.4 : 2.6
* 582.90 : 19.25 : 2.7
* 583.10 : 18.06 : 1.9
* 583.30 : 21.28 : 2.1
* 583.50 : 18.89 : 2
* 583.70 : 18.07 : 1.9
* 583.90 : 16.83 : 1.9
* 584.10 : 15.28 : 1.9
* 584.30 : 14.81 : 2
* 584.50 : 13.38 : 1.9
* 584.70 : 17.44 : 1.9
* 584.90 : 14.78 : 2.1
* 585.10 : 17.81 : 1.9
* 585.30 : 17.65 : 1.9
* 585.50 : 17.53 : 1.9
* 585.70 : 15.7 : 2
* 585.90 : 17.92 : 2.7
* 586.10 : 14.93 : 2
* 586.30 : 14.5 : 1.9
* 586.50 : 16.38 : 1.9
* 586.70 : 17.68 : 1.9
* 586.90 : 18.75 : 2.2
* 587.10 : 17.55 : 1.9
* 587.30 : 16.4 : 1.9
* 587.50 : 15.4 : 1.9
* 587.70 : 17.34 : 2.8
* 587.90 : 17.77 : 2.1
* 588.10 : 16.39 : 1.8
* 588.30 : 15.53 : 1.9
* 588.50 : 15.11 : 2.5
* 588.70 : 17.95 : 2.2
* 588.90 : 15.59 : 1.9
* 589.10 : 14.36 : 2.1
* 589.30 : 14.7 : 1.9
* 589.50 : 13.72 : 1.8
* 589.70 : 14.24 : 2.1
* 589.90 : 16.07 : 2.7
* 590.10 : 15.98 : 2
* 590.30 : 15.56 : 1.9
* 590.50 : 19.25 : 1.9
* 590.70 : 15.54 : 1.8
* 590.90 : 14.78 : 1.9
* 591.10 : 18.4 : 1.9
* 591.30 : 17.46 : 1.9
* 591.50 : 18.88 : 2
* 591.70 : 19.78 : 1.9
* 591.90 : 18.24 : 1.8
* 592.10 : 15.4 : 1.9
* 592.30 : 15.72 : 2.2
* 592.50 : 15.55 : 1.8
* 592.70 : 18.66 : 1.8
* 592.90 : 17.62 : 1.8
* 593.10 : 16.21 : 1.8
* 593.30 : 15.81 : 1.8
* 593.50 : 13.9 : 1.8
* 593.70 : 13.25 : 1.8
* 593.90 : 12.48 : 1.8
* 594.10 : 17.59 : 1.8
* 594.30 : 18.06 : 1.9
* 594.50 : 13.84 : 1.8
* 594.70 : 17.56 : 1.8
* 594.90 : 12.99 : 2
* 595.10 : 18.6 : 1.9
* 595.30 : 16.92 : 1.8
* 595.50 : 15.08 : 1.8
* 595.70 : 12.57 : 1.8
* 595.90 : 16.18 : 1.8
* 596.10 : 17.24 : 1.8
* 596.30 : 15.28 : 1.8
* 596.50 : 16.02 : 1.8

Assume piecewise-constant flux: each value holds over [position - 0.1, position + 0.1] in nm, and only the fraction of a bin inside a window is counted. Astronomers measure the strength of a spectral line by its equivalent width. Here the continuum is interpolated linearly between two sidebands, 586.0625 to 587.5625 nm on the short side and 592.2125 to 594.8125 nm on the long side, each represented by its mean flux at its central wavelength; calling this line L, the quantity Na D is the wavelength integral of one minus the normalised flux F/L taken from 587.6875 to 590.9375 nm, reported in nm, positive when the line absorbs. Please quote 0.09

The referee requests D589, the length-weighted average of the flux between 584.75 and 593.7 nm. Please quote 16.4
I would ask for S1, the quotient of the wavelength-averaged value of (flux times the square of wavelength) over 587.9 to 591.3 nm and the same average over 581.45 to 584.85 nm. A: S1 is 1.0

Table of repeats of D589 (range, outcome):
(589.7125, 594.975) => 16.3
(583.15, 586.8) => 16.7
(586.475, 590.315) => 16.1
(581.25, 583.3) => 16.6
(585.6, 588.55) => 16.5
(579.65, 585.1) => 16.6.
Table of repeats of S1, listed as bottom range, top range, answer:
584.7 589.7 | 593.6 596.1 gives 0.98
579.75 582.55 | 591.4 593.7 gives 1.08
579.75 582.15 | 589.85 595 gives 1.04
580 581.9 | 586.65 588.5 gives 1.06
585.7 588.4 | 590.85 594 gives 1.01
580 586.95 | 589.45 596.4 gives 1.00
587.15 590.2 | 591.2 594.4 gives 1.06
